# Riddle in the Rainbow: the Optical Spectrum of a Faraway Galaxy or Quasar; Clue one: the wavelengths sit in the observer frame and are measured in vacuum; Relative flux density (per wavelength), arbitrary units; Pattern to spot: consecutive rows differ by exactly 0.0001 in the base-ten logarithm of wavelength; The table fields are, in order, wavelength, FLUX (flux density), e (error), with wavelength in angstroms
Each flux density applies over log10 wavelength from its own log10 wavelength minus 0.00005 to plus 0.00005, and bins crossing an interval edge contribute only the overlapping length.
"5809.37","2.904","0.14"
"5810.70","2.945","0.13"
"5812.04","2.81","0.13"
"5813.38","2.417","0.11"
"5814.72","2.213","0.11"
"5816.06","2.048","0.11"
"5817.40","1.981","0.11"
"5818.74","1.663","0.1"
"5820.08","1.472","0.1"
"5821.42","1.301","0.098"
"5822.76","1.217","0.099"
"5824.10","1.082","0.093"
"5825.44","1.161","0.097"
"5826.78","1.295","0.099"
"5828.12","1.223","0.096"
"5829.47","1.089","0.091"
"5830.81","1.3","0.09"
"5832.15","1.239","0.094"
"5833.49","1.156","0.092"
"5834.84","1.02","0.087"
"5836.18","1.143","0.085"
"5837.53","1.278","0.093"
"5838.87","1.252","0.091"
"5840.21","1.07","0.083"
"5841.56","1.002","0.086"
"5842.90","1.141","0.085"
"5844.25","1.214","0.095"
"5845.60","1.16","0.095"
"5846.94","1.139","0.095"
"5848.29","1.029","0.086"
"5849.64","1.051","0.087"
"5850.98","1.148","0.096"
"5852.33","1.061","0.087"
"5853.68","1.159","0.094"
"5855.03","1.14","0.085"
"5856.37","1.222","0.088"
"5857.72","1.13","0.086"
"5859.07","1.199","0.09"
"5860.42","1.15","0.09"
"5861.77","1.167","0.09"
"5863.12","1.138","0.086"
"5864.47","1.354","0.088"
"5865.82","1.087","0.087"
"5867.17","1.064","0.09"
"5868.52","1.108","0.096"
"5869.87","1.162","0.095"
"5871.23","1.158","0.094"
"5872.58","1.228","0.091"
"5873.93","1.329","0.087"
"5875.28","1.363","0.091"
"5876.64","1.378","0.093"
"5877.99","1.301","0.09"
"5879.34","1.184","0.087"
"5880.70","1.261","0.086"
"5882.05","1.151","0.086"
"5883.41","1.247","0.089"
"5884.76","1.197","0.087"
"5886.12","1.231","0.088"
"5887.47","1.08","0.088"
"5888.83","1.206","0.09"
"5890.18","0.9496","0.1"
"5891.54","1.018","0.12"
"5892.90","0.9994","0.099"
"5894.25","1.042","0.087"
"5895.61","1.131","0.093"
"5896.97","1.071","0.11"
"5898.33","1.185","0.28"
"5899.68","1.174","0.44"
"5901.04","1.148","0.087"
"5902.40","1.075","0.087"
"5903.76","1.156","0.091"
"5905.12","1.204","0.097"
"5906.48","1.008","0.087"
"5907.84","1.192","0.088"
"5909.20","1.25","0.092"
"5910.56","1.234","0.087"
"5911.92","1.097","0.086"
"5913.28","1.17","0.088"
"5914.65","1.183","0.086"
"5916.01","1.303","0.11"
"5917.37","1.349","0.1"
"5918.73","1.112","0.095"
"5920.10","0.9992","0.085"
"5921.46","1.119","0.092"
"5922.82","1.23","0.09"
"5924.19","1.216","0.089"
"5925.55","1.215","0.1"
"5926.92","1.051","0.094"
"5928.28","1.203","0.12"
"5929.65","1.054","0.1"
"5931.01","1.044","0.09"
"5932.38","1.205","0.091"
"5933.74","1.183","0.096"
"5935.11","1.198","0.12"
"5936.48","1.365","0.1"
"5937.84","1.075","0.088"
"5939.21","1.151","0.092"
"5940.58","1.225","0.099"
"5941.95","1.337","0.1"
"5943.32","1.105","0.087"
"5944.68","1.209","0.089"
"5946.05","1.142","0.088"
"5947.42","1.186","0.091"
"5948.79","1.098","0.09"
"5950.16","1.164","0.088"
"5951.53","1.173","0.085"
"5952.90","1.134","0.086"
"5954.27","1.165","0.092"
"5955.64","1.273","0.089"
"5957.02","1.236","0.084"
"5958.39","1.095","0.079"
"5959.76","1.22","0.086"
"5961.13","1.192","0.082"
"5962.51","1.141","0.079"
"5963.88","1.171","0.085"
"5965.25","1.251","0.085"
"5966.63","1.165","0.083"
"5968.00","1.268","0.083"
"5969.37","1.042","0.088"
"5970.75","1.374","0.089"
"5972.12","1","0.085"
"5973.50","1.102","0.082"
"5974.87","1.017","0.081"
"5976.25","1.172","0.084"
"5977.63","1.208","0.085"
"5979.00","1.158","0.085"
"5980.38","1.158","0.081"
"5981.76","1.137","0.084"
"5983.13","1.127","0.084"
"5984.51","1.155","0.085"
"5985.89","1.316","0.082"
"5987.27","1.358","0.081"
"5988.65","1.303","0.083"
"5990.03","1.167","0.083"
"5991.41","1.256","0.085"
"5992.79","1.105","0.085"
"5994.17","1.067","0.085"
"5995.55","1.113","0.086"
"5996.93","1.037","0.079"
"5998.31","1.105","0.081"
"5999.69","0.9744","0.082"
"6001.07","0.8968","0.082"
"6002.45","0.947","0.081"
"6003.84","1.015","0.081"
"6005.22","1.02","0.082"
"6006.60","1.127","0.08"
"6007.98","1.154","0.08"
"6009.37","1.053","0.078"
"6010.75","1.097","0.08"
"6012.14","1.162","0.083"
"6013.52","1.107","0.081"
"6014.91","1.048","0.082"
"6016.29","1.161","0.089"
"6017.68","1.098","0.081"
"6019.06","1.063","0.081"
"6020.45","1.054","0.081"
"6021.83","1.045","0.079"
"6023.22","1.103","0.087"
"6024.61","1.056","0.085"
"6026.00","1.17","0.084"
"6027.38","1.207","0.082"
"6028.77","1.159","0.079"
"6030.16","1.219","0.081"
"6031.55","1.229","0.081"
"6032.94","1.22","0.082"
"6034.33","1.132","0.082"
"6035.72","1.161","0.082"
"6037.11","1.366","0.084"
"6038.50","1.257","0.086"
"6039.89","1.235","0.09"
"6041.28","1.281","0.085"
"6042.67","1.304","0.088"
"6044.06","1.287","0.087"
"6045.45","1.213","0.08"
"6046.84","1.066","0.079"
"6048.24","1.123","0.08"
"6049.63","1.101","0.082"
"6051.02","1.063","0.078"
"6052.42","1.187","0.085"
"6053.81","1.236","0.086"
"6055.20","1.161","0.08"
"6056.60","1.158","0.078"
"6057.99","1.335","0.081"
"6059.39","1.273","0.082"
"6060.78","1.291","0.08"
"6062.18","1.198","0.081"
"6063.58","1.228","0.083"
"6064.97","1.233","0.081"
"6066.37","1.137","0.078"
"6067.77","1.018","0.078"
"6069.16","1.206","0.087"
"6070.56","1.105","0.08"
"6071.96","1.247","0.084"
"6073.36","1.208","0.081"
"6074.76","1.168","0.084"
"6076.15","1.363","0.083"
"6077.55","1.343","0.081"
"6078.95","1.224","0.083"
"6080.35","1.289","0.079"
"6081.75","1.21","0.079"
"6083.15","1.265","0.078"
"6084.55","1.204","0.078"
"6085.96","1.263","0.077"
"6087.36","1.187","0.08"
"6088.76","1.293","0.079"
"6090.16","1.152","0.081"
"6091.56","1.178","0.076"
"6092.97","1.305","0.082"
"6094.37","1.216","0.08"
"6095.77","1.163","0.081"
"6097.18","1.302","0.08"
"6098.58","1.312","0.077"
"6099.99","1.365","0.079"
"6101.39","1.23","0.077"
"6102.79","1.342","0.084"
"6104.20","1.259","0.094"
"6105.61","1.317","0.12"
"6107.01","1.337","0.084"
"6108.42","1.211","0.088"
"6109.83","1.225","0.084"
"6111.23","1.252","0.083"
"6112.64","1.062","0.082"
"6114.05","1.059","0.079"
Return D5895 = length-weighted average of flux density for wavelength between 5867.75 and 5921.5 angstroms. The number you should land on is 1.17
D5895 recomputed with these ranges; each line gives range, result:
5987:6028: 1.1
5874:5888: 1.24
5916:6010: 1.15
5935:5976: 1.18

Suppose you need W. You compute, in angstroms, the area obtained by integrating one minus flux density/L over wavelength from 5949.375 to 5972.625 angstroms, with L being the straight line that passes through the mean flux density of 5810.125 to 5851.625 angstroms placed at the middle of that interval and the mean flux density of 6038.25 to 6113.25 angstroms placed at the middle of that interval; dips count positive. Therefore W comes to 2.4 angstroms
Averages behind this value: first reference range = 1.42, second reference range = 1.23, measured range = 1.18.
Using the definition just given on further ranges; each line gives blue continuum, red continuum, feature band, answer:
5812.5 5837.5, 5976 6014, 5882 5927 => 5.19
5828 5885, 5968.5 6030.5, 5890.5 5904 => 0.77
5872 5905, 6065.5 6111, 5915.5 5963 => 0.51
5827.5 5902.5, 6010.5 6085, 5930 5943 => -0.24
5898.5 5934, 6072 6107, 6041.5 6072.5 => 1.23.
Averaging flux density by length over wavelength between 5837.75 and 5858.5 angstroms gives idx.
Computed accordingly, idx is 1.13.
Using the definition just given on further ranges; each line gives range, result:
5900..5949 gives 1.17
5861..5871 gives 1.15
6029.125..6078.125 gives 1.21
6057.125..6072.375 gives 1.21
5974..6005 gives 1.13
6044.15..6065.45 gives 1.19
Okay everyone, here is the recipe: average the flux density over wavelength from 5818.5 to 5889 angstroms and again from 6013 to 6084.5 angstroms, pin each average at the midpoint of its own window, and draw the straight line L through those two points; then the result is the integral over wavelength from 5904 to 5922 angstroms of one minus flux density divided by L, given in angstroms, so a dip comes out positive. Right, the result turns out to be 0.3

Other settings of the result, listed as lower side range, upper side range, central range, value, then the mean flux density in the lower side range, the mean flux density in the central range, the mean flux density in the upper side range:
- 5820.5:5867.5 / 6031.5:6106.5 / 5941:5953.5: 0.2 angstroms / 1.16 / 1.17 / 1.23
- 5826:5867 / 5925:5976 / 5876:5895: 0.0 angstroms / 1.16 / 1.16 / 1.17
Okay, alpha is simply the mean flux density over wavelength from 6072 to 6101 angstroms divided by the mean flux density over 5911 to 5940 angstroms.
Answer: 1.07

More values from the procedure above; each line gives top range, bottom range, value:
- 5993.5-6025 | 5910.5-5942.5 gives 0.90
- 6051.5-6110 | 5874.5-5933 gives 1.06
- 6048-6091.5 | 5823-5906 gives 1.04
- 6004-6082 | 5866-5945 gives 1.01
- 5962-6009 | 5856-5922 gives 0.97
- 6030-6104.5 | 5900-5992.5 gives 1.04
